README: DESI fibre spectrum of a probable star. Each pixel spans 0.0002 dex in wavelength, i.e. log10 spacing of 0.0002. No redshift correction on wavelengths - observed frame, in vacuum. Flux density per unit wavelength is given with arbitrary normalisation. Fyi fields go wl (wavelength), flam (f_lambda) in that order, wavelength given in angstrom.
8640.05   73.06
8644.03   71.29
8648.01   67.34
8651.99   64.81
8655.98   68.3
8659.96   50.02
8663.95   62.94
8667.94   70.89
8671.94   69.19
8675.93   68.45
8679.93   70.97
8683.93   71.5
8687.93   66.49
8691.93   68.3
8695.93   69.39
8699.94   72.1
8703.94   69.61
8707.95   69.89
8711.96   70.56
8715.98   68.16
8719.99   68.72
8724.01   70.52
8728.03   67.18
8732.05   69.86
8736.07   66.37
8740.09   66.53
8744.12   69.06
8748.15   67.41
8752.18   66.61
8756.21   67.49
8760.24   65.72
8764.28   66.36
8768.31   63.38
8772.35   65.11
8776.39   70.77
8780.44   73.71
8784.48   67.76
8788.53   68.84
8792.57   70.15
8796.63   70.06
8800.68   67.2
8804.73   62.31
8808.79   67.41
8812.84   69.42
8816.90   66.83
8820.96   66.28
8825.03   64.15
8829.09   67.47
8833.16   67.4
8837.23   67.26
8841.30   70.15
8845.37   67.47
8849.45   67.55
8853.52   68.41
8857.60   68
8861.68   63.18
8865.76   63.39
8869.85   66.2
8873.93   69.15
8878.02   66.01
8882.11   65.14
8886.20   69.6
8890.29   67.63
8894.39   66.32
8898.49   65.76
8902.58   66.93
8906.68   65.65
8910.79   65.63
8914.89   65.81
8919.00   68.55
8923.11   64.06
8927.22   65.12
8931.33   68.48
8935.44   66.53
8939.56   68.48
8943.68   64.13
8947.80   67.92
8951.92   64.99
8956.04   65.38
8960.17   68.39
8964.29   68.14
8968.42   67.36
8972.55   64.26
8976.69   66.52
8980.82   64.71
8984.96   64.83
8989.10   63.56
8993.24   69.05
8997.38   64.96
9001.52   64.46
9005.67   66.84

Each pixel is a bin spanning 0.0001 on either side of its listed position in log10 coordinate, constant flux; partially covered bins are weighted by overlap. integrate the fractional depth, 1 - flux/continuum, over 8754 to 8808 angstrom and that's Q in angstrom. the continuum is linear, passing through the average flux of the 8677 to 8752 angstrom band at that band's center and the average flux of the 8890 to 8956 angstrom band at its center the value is 0.4 angstrom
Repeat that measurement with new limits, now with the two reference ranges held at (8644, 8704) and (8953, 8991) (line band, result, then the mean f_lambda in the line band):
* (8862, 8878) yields 0.1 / 65.9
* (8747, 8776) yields 0.3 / 66.3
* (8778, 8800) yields -1.0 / 69.9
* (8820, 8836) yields 0.1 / 66.3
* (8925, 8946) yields -0.1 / 66.5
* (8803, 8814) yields 0.1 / 66.3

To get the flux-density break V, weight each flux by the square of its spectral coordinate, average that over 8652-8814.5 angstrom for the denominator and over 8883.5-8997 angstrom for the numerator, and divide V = 1.0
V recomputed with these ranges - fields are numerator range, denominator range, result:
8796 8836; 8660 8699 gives 1.02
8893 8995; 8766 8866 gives 1.01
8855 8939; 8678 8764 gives 1.01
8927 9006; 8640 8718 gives 1.04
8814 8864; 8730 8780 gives 1.02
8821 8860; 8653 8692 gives 1.05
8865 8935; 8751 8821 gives 1.01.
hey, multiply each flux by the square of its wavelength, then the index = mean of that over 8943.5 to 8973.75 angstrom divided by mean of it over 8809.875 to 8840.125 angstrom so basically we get 1.02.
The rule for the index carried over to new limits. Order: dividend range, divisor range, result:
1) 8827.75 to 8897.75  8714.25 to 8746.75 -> 1.01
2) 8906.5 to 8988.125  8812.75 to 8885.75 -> 1.01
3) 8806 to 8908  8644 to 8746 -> 1.02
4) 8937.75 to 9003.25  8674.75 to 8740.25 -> 1.01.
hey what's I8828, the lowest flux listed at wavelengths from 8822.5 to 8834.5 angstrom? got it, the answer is 64.15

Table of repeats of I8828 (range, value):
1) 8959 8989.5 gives 63.56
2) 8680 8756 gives 66.37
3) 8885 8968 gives 64.06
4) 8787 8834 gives 62.31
